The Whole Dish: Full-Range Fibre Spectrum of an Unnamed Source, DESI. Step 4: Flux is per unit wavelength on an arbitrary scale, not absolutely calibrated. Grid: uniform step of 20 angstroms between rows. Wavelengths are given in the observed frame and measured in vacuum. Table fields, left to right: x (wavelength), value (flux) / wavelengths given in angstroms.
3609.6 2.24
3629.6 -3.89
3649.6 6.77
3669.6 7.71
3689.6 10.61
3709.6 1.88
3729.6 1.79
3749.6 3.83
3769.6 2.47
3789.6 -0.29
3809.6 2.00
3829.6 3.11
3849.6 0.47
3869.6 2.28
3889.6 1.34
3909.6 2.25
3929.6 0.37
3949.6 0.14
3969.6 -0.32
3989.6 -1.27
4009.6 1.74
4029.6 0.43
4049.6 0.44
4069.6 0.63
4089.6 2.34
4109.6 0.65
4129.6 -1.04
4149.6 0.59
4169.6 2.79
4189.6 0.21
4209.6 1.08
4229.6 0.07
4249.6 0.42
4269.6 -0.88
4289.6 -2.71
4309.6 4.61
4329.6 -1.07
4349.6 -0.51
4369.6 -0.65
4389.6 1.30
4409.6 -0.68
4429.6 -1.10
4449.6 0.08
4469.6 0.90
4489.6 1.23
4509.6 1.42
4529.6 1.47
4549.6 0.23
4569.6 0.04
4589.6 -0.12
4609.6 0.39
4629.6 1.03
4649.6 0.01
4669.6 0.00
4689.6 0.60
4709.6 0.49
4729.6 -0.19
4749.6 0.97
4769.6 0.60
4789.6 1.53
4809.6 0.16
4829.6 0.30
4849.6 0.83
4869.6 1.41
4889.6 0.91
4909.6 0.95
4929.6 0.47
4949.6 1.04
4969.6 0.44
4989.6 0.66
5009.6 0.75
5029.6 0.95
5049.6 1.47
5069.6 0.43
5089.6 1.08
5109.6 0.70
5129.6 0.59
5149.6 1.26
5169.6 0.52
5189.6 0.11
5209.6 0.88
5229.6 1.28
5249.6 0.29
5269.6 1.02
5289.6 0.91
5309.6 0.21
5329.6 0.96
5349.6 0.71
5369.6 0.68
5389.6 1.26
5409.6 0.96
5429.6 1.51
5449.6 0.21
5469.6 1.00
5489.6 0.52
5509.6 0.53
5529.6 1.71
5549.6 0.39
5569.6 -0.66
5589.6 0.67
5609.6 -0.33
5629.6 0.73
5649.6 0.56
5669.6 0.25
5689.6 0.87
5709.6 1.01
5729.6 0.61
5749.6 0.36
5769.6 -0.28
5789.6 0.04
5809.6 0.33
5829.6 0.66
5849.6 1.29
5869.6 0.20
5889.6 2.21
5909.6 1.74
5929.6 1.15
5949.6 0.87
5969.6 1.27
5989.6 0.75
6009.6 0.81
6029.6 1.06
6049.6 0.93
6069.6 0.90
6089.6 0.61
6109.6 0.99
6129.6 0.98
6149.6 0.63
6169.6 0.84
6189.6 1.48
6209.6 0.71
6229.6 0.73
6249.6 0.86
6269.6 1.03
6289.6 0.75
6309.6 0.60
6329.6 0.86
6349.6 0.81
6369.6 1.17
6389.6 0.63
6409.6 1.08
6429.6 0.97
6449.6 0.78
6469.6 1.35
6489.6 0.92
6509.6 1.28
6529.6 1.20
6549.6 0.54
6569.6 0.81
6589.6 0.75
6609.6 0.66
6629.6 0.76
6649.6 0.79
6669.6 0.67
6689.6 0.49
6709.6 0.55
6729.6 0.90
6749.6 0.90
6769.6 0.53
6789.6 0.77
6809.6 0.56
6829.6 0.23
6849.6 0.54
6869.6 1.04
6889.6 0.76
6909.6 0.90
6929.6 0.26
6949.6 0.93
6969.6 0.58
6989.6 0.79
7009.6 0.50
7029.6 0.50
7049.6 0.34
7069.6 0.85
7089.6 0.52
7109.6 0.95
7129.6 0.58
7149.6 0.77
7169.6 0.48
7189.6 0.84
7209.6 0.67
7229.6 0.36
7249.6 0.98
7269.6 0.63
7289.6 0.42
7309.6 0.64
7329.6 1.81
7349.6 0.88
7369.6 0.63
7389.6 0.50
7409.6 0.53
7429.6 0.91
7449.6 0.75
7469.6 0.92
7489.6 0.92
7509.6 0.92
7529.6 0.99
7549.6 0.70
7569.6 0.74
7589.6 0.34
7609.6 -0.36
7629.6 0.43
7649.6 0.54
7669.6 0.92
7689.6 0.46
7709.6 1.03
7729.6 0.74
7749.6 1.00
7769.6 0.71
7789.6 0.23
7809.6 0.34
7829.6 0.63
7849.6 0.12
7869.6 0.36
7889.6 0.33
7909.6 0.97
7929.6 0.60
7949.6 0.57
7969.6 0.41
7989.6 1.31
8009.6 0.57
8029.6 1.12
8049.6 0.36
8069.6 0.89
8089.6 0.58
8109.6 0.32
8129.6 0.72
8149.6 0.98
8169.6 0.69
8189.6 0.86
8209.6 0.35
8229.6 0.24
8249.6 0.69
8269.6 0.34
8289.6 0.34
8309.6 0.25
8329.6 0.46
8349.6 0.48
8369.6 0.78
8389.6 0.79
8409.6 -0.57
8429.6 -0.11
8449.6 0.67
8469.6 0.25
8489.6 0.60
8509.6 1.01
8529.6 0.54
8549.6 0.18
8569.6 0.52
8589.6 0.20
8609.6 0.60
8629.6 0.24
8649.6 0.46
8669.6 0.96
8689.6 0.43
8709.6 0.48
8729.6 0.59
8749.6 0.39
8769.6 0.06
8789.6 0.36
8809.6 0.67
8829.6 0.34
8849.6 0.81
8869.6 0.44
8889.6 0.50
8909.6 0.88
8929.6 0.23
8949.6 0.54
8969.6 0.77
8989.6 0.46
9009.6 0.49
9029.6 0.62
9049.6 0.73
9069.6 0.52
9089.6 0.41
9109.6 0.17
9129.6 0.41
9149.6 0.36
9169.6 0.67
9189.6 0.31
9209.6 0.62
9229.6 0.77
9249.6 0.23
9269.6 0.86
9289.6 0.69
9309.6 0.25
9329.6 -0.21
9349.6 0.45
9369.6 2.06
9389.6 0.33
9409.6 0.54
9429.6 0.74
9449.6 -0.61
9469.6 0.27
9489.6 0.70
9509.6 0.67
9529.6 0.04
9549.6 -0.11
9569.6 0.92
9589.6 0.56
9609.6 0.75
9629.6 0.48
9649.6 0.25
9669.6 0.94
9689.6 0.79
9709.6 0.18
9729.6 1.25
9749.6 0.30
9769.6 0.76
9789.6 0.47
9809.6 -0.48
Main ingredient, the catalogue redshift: 0.116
